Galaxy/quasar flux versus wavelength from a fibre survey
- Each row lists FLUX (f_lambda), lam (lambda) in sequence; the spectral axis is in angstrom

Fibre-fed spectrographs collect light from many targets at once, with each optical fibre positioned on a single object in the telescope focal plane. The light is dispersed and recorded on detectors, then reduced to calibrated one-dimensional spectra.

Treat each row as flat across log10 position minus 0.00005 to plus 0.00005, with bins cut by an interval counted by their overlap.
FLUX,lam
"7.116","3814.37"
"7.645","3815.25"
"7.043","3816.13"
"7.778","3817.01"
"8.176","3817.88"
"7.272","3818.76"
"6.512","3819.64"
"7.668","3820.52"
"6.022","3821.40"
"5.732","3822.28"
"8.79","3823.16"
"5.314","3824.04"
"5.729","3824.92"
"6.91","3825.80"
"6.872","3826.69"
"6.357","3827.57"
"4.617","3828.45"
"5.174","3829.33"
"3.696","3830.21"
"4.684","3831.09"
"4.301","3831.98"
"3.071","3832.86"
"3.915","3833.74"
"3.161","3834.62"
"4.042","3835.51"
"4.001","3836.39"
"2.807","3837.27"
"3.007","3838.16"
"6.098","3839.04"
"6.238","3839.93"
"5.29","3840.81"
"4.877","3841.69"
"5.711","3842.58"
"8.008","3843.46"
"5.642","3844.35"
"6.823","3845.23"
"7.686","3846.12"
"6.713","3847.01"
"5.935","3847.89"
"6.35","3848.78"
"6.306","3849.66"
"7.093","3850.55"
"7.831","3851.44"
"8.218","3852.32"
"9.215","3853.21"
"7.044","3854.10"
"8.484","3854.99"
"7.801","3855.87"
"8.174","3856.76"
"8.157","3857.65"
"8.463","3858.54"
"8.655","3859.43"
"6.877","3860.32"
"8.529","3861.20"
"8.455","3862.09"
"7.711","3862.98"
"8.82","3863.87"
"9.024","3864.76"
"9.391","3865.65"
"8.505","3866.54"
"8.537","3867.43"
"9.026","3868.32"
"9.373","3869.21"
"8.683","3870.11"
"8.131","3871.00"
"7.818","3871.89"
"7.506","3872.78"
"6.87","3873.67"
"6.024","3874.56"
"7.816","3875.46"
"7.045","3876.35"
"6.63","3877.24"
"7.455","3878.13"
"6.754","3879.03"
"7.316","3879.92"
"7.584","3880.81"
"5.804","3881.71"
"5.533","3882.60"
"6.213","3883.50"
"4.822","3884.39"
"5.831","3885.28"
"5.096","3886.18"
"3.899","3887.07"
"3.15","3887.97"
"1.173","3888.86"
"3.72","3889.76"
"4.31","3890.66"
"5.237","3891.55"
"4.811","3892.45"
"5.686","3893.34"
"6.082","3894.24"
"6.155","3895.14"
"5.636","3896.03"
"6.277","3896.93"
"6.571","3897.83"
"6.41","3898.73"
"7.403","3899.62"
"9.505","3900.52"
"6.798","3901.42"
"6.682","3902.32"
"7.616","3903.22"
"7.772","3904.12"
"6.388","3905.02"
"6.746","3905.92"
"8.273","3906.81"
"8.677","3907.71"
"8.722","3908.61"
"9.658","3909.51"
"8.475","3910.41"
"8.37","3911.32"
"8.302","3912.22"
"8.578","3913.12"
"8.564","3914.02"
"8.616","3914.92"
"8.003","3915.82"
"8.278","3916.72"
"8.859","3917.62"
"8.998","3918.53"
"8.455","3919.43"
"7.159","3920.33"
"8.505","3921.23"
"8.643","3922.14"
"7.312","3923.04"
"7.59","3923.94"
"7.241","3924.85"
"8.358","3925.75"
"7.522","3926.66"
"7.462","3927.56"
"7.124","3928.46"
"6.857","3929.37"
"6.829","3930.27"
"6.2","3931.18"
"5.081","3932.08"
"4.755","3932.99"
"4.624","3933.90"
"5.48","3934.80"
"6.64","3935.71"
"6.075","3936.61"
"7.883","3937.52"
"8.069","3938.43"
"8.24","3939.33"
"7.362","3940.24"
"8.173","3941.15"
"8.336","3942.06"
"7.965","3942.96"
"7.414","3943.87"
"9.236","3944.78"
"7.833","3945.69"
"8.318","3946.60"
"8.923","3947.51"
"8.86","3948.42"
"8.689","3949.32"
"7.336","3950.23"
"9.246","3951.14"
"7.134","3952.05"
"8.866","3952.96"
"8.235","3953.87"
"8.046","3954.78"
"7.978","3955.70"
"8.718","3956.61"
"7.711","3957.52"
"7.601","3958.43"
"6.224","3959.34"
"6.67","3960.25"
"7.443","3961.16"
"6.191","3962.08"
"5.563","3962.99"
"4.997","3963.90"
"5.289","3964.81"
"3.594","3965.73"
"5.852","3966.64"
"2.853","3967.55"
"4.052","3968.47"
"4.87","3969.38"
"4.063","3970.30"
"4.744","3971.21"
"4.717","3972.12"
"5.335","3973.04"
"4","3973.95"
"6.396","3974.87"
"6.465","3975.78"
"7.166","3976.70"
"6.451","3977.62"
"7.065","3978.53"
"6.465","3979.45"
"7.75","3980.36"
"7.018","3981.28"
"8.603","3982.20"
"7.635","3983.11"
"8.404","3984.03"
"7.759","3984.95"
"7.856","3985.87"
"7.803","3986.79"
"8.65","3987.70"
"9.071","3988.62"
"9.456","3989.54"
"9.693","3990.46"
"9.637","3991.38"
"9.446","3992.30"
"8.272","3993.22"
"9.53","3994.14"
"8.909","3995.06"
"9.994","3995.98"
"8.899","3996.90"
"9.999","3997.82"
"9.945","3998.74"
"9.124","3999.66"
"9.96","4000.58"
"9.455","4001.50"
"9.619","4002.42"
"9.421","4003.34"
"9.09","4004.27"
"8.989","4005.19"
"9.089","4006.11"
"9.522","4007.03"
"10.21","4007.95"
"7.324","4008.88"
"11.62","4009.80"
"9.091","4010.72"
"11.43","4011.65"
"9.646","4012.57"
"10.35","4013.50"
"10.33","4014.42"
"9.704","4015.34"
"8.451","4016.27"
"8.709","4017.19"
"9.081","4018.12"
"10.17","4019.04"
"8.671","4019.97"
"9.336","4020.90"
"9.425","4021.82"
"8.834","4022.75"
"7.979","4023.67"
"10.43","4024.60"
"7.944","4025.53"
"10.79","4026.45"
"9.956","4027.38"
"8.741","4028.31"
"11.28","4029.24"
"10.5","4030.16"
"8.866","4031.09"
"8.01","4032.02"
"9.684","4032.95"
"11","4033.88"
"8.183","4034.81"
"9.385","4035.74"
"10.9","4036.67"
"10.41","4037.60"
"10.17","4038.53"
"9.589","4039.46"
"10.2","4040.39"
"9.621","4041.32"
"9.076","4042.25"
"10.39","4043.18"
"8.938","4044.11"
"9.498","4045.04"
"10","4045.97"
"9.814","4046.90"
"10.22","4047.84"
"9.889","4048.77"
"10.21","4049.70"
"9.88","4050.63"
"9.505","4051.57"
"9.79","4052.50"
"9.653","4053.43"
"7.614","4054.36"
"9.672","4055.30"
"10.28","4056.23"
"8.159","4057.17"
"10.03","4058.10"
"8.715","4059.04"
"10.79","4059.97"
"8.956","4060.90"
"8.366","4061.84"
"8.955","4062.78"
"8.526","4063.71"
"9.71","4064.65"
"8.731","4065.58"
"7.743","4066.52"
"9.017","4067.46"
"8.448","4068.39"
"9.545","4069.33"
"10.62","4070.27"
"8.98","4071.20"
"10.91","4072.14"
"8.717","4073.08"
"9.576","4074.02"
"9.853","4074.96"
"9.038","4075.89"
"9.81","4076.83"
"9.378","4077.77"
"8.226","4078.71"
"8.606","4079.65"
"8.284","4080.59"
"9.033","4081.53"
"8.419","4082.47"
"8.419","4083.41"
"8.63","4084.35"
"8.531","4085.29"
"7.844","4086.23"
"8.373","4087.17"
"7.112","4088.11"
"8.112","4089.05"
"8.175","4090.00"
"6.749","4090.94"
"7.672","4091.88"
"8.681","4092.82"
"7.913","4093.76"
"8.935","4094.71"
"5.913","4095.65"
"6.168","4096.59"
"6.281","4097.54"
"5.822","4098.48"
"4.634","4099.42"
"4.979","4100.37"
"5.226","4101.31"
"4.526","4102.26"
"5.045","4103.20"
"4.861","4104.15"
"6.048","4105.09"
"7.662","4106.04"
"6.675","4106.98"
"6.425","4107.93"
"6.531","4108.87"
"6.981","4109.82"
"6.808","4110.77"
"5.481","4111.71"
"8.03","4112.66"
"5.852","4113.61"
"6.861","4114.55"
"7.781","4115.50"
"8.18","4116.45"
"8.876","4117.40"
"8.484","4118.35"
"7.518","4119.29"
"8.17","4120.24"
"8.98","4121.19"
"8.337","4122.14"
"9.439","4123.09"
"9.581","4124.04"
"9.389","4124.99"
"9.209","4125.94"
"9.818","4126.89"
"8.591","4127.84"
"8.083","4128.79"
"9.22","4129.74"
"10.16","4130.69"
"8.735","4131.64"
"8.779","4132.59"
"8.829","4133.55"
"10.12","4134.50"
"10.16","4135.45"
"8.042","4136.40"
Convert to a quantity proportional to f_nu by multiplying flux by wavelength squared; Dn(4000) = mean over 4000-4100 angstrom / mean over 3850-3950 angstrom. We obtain 1.34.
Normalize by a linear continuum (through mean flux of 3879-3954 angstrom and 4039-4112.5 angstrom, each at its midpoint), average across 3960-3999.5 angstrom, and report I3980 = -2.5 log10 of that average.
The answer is 0.08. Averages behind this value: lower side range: 7.11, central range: 7.1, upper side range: 8.33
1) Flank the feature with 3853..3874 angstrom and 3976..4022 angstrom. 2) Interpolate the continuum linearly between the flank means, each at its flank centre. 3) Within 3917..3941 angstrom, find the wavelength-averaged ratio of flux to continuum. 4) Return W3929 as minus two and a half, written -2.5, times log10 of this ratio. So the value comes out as 0.19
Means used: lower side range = 8.3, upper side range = 8.97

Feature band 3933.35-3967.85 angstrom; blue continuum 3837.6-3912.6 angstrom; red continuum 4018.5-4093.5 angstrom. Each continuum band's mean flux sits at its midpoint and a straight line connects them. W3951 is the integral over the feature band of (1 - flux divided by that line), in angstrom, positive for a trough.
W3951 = 2.97 angstrom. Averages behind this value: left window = 6.96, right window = 9.22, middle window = 7.21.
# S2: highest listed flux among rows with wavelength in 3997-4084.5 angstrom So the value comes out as 11.62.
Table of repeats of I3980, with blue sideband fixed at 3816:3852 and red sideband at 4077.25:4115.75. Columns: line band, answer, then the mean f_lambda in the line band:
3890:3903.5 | -0.026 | 6.29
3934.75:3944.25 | -0.182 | 7.5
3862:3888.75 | -0.173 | 7.07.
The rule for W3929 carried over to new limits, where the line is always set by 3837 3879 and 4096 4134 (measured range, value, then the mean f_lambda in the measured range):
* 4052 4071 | -0.23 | 9.17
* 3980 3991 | -0.13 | 8.32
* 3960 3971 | 0.41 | 5.08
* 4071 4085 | -0.22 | 9.05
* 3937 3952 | -0.12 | 8.2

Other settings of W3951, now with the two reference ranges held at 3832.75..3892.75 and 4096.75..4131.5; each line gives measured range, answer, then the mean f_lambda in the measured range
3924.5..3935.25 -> 0.5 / 6.46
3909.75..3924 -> -3.4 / 8.33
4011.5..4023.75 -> -4.1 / 9.44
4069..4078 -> -3.0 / 9.65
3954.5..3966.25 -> 0.5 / 6.59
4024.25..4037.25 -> -4.8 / 9.69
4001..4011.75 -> -3.8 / 9.51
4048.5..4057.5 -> -2.9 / 9.47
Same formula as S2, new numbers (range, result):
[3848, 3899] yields 9.391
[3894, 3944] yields 9.658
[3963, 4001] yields 9.999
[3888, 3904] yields 9.505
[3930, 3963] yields 9.246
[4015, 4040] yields 11.28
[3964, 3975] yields 6.396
